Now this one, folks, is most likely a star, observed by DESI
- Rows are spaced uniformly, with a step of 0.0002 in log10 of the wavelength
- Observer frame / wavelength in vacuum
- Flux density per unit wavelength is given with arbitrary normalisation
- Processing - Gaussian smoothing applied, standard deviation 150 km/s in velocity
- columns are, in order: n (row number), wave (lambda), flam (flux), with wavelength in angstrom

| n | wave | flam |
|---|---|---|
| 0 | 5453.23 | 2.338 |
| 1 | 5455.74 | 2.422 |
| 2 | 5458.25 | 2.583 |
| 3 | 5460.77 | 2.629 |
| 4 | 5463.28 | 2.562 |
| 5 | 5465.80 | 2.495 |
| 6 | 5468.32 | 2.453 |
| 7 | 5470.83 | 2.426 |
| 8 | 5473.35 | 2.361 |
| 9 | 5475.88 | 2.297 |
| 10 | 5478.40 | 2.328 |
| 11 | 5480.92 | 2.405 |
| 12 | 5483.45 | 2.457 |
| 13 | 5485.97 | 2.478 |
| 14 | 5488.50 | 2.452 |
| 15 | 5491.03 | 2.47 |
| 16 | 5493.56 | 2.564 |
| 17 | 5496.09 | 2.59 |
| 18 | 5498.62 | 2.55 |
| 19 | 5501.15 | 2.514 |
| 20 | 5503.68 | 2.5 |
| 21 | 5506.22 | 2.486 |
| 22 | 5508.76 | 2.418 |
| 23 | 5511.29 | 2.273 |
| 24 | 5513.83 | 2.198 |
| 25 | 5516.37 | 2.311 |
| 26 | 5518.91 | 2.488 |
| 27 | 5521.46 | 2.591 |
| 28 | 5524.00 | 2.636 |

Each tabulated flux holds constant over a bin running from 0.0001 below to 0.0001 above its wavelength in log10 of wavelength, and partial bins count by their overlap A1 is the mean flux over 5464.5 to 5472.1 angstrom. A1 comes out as 2.46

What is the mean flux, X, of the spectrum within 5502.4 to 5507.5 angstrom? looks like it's 2.49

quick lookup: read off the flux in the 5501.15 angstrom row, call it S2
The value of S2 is 2.514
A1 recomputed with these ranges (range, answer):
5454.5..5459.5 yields 2.5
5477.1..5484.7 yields 2.4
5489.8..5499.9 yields 2.54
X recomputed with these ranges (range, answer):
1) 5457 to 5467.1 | 2.57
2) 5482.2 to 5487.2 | 2.47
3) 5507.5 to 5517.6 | 2.3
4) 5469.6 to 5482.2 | 2.36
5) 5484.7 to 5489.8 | 2.47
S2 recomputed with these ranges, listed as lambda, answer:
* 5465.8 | 2.495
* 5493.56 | 2.564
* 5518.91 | 2.488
